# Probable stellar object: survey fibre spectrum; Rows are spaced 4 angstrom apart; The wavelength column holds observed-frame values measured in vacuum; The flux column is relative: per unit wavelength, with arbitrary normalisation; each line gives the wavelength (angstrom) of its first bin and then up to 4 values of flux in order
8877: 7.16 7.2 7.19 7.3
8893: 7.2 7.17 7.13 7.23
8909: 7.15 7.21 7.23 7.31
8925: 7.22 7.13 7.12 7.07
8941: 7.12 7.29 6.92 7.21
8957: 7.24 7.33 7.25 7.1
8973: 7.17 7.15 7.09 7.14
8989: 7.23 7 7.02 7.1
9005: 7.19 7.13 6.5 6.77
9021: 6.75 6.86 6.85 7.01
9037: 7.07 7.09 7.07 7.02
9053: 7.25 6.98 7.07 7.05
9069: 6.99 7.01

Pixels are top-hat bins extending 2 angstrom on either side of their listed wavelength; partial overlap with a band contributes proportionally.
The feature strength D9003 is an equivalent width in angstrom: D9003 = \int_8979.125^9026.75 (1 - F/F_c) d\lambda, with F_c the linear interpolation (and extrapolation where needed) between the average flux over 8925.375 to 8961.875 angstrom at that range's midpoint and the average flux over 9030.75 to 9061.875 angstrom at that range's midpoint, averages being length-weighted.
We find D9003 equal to 0.83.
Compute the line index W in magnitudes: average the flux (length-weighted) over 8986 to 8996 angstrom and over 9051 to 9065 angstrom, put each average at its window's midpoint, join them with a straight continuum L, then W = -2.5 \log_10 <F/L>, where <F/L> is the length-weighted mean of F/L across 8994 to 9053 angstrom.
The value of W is 0.02 mag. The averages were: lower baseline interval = 7.11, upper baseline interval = 7.09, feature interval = 6.97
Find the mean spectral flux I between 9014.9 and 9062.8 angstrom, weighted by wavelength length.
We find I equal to 6.98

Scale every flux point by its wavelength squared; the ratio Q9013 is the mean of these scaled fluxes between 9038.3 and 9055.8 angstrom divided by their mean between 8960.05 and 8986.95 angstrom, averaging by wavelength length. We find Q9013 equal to 1.0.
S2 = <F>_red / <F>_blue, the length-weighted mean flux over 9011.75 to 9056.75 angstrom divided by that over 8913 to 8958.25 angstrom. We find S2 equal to 0.97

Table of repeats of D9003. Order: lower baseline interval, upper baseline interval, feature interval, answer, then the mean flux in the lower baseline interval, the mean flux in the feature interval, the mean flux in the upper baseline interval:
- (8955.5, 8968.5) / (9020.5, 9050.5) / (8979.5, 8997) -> 0.1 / 7.25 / 7.1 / 6.97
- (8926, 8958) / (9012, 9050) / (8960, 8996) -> -0.6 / 7.14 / 7.15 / 6.91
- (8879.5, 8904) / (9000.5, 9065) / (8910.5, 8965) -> -0.4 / 7.2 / 7.19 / 6.98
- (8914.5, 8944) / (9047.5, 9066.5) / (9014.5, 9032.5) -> 0.7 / 7.18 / 6.82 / 7.08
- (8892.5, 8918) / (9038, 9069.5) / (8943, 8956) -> 0.0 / 7.19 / 7.15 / 7.07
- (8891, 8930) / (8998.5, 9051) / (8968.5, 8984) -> -0.2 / 7.2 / 7.13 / 6.96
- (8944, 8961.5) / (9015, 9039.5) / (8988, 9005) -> -0.2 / 7.18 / 7.09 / 6.89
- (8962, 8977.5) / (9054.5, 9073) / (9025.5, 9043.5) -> 0.2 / 7.18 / 6.99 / 7.03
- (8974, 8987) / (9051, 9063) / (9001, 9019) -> 0.5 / 7.13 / 6.92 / 7.1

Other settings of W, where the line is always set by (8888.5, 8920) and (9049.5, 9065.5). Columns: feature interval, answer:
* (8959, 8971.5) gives -0.01 mag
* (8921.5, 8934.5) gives 0.00 mag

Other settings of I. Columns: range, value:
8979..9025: 6.99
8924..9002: 7.14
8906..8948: 7.18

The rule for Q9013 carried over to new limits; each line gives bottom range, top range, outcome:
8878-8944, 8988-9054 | 1.00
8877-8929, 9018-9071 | 1.00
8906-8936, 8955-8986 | 1.01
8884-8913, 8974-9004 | 1.01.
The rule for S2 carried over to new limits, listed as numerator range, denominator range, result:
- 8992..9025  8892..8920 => 0.96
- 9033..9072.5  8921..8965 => 0.98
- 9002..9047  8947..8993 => 0.97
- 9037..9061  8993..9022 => 1.02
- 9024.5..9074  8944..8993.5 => 0.98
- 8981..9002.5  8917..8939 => 0.99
